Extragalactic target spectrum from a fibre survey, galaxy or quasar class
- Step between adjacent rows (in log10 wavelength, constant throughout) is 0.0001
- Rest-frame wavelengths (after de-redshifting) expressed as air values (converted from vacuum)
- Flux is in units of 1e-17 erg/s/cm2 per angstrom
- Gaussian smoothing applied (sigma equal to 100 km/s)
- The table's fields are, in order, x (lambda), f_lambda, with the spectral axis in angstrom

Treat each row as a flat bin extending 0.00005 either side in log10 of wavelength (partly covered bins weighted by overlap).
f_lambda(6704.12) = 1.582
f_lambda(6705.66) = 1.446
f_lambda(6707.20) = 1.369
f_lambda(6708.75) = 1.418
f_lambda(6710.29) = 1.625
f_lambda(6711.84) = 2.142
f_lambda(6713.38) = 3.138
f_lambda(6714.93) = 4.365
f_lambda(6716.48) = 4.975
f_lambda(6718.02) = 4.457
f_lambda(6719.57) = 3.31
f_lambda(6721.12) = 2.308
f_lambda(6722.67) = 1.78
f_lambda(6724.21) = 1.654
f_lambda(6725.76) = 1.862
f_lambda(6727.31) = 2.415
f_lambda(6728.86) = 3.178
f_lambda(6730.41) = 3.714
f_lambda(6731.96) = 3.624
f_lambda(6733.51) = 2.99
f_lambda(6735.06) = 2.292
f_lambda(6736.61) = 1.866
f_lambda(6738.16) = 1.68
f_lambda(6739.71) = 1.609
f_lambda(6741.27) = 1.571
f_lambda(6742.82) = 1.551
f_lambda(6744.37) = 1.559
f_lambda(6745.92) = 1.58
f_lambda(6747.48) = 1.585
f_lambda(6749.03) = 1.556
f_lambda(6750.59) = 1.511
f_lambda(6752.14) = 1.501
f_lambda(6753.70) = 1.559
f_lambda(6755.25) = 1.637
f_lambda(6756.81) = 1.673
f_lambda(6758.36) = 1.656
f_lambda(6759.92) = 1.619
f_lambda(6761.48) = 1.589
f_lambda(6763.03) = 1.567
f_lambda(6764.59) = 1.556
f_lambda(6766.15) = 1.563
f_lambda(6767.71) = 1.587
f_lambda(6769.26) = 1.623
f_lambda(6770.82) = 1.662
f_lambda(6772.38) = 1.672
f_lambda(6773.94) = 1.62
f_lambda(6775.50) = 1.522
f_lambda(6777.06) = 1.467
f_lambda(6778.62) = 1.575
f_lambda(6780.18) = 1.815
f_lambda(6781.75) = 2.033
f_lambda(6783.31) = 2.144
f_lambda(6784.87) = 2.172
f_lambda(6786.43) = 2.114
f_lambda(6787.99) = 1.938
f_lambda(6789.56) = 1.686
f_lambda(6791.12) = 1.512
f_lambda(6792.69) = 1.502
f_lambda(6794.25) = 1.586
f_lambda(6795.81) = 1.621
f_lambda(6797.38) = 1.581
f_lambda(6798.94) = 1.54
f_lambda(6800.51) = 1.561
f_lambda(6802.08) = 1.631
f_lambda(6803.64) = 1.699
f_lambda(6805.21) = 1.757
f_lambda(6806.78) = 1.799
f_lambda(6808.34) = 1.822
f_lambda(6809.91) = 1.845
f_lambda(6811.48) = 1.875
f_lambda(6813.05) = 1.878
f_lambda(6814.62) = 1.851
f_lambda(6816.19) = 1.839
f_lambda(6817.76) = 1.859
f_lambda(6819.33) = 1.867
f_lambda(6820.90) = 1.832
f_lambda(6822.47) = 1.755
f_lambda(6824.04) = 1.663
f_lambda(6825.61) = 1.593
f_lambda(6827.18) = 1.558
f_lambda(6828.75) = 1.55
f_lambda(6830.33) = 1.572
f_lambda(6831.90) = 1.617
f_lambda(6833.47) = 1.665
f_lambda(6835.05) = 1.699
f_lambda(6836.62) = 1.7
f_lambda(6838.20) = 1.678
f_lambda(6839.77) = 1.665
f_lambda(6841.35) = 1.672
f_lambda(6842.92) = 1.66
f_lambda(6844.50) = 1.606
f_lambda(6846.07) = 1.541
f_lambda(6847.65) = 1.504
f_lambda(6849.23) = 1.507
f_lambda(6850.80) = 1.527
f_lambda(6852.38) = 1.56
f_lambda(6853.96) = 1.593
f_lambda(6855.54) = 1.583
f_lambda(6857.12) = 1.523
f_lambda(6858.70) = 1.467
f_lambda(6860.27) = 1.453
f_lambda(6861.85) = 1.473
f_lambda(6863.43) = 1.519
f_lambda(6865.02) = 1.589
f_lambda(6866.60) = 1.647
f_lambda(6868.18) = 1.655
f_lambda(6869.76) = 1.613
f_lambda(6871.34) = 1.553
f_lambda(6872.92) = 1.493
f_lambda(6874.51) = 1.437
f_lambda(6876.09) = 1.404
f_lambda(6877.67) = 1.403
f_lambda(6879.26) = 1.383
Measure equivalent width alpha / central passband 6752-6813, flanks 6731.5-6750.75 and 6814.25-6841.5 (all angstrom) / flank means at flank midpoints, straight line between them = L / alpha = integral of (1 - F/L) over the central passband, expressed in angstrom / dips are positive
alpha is 3.8 angstrom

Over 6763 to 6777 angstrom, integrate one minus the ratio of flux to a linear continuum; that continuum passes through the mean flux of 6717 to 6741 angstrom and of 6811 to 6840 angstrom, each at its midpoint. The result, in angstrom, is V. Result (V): 4.0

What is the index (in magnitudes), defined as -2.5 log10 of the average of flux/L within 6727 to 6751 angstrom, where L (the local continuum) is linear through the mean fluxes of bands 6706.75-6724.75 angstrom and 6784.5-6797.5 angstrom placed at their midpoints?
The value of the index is 0.15 mag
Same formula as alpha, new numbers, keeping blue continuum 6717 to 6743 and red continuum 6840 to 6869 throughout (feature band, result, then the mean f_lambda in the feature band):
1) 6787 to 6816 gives 3.69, 1.71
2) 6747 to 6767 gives 6.25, 1.58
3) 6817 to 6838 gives 0.96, 1.69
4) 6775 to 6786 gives 1.48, 1.84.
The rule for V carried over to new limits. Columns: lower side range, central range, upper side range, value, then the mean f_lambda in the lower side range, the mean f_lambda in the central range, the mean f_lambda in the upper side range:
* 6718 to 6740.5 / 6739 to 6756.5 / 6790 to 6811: 5.53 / 2.52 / 1.57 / 1.65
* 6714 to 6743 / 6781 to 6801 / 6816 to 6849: 3.06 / 2.72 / 1.77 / 1.67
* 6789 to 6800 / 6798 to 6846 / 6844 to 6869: -4.49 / 1.57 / 1.71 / 1.55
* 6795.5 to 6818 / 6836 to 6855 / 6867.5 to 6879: 0.03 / 1.74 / 1.6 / 1.5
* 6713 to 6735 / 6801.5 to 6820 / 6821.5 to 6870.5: 1.95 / 3.1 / 1.81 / 1.59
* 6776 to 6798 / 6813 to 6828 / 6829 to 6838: -0.75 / 1.77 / 1.76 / 1.64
